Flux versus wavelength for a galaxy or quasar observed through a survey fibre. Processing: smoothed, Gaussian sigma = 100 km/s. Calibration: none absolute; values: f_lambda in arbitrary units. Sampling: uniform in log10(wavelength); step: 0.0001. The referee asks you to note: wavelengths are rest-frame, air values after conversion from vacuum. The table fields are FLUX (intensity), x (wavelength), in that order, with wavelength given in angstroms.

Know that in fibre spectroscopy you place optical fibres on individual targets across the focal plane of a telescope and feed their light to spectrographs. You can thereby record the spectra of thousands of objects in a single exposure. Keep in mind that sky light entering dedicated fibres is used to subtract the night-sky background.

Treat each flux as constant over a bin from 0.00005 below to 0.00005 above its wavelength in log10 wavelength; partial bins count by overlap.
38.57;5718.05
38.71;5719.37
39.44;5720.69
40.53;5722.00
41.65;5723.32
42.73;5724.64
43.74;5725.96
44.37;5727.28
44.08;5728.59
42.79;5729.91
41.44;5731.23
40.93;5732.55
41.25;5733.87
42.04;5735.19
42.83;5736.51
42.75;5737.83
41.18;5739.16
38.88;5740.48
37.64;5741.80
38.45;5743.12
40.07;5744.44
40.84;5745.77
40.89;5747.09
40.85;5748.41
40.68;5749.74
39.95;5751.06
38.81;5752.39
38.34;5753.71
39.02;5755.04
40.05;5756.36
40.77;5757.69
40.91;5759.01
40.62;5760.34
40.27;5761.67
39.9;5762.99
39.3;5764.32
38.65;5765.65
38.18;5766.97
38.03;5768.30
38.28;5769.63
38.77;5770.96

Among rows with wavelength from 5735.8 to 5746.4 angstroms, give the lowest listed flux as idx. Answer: 37.64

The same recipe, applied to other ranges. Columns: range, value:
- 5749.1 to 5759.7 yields 38.34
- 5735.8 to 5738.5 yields 42.75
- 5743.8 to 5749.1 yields 40.07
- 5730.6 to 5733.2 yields 40.93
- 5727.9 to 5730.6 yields 42.79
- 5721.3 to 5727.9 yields 40.53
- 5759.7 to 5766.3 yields 38.65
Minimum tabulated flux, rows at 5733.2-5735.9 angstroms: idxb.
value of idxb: 41.25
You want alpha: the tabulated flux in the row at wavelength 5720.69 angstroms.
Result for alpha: 39.44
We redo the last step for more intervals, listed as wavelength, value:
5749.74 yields 40.68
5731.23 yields 41.44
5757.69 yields 40.77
